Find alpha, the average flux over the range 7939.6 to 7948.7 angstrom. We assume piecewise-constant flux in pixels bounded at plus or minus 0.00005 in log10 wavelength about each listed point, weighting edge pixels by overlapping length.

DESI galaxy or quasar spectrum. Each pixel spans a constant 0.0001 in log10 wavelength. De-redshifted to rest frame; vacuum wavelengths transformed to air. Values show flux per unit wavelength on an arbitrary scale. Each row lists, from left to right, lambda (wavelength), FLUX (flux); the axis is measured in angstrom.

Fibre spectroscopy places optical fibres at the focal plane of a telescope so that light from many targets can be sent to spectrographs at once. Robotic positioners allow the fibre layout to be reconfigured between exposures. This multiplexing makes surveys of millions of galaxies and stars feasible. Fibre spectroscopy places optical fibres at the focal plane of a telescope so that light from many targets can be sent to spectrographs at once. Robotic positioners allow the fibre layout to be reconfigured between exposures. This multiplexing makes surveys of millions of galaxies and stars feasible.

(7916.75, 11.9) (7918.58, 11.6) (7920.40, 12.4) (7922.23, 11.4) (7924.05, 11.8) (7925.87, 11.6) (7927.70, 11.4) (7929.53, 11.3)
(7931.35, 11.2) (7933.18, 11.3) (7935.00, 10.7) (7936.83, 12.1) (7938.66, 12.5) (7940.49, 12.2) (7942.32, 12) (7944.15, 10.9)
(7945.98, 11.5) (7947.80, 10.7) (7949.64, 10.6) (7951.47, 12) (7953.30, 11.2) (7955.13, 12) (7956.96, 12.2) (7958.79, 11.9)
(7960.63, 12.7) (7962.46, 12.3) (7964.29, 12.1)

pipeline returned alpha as 11.5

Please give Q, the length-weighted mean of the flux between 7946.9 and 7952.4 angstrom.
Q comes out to 11.1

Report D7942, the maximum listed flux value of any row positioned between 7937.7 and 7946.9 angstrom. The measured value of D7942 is 12.5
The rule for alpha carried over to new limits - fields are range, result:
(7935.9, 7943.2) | 12.2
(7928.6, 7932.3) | 11.2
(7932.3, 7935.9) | 11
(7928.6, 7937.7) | 11.3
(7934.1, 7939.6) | 11.8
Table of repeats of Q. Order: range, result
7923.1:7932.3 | 11.5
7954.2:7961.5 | 12.2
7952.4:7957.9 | 11.8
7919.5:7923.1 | 11.9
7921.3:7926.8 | 11.6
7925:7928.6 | 11.5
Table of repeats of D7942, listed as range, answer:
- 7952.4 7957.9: 12.2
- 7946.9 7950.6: 10.7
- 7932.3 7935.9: 11.3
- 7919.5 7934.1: 12.4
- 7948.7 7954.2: 12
